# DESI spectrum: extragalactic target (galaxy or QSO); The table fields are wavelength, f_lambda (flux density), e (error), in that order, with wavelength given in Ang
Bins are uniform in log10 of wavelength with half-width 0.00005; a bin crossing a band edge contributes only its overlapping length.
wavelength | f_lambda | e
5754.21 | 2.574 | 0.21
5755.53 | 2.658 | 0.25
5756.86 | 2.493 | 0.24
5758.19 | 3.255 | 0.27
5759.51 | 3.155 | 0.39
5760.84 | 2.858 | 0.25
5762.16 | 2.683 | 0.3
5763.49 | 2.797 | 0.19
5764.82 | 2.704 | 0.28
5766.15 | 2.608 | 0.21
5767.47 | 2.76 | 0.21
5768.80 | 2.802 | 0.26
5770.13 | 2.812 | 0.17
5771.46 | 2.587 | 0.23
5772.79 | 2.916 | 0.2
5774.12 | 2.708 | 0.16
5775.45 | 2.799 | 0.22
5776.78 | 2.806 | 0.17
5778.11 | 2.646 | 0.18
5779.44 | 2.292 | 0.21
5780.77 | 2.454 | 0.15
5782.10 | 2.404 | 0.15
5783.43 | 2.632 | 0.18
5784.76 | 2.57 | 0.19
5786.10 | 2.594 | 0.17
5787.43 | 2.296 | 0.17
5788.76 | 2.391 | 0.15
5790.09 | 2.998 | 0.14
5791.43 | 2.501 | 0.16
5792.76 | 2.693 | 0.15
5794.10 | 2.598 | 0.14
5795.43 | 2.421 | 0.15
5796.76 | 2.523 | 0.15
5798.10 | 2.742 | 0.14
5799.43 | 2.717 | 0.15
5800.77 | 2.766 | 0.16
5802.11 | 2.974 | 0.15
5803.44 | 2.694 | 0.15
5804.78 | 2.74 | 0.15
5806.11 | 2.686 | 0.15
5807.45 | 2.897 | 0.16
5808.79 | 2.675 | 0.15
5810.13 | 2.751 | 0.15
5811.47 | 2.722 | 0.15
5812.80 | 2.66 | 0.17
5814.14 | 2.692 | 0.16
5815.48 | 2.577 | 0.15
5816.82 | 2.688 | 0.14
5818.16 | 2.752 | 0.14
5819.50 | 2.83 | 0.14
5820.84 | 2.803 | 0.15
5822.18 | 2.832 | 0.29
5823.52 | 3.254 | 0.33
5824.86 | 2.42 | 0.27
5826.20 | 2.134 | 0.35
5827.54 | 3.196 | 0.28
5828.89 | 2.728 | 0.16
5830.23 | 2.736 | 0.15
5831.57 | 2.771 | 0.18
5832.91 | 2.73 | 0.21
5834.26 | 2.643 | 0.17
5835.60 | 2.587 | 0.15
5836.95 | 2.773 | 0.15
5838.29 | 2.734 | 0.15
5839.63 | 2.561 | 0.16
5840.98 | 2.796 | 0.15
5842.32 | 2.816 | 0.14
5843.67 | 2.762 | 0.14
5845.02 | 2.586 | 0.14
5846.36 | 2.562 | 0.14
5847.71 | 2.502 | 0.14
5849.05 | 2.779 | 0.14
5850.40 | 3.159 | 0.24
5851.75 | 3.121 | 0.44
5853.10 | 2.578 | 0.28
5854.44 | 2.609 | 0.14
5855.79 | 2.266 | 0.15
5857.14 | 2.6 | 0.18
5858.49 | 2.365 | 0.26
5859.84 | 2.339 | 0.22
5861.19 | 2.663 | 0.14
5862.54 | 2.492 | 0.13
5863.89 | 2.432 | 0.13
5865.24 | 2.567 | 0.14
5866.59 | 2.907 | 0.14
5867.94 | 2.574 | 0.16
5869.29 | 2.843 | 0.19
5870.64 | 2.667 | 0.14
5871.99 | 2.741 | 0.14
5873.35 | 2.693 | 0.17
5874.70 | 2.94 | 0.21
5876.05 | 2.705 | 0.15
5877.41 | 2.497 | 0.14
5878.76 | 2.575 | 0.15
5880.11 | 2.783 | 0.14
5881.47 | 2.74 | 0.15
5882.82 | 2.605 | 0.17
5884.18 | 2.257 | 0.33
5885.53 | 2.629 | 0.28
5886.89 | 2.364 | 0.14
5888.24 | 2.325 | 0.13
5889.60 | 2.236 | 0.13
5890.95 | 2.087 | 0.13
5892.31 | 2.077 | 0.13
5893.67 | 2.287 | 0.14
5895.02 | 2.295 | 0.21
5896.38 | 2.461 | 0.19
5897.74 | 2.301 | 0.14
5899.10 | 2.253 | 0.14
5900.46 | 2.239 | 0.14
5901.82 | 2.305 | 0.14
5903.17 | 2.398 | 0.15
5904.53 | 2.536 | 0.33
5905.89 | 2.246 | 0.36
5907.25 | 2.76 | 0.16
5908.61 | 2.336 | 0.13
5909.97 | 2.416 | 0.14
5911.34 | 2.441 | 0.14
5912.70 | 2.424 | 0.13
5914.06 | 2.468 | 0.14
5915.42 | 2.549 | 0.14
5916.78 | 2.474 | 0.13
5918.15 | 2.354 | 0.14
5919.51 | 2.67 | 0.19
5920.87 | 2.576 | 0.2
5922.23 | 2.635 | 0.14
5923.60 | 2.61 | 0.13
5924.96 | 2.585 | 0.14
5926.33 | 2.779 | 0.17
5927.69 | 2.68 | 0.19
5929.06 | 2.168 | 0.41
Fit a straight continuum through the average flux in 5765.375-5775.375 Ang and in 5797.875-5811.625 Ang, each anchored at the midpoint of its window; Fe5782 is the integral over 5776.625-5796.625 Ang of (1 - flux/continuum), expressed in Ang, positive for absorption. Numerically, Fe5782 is 1.5 Ang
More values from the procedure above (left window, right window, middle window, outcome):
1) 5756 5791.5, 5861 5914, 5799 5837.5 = -1.91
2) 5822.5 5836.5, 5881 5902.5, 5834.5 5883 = -2.40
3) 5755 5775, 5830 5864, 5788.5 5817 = 0.36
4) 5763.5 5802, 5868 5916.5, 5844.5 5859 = -0.67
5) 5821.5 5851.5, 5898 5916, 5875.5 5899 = 0.78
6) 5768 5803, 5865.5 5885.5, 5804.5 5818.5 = -0.32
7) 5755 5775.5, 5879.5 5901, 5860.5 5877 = -1.63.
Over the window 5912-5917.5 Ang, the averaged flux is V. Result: 2.48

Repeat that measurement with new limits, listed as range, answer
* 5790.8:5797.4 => 2.55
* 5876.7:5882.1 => 2.65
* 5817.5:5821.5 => 2.8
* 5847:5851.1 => 2.81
